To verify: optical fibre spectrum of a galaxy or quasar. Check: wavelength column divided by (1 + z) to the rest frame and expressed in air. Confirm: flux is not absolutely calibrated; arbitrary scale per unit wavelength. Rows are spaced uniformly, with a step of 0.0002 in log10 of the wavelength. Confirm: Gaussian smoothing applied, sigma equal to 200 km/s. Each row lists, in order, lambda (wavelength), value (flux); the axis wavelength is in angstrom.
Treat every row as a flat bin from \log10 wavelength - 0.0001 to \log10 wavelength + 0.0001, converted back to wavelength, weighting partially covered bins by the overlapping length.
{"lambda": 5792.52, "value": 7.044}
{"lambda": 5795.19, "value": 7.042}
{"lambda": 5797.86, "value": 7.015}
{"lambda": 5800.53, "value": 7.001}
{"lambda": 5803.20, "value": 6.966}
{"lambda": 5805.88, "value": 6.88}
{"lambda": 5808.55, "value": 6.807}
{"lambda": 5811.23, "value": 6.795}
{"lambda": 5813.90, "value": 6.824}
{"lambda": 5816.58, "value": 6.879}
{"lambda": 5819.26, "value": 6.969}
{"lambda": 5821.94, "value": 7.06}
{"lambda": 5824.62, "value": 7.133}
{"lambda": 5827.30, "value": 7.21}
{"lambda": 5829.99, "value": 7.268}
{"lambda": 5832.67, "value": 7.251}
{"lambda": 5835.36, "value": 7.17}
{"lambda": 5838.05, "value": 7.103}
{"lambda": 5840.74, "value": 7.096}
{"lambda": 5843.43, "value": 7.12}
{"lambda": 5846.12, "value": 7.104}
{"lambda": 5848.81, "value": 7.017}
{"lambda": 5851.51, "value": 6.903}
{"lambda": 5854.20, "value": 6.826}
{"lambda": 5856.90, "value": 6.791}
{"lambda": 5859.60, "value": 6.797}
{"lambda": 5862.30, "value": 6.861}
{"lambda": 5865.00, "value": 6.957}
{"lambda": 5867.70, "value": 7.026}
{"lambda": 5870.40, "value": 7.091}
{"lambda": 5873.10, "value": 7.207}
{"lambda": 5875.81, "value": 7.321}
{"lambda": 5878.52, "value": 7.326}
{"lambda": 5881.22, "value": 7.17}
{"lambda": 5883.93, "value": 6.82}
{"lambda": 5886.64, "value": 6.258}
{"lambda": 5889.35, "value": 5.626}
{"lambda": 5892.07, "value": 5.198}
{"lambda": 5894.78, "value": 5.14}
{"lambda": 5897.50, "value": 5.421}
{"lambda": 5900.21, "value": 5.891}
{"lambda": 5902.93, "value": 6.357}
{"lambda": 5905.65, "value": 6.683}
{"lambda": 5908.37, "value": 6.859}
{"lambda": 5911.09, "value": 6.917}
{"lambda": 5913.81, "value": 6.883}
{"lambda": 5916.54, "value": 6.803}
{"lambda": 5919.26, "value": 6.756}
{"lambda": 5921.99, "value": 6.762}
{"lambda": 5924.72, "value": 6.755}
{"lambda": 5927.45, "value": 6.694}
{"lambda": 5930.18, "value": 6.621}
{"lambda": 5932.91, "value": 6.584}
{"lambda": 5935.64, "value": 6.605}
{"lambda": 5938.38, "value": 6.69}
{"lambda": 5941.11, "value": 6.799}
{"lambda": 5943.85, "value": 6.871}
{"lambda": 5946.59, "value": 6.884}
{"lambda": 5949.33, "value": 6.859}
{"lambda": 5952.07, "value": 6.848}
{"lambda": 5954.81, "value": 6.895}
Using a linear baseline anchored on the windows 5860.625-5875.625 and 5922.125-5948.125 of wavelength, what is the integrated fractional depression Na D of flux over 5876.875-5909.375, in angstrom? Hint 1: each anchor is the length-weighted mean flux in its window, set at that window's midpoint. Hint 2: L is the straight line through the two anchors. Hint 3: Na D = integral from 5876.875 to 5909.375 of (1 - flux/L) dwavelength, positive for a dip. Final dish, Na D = 3.3 angstrom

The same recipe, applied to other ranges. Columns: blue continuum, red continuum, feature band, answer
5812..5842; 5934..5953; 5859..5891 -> 0.5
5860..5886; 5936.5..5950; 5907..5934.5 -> 0.5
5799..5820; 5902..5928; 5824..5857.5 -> -1.1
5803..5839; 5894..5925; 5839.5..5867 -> -0.5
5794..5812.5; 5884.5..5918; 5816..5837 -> -1.2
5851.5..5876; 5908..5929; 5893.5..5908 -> 1.9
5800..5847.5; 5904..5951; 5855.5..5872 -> 0.0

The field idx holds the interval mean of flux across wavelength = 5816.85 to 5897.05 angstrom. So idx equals 6.84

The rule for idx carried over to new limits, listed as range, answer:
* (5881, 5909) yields 6.07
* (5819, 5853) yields 7.11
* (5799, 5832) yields 6.99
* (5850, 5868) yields 6.87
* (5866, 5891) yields 6.85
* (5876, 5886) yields 7.07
